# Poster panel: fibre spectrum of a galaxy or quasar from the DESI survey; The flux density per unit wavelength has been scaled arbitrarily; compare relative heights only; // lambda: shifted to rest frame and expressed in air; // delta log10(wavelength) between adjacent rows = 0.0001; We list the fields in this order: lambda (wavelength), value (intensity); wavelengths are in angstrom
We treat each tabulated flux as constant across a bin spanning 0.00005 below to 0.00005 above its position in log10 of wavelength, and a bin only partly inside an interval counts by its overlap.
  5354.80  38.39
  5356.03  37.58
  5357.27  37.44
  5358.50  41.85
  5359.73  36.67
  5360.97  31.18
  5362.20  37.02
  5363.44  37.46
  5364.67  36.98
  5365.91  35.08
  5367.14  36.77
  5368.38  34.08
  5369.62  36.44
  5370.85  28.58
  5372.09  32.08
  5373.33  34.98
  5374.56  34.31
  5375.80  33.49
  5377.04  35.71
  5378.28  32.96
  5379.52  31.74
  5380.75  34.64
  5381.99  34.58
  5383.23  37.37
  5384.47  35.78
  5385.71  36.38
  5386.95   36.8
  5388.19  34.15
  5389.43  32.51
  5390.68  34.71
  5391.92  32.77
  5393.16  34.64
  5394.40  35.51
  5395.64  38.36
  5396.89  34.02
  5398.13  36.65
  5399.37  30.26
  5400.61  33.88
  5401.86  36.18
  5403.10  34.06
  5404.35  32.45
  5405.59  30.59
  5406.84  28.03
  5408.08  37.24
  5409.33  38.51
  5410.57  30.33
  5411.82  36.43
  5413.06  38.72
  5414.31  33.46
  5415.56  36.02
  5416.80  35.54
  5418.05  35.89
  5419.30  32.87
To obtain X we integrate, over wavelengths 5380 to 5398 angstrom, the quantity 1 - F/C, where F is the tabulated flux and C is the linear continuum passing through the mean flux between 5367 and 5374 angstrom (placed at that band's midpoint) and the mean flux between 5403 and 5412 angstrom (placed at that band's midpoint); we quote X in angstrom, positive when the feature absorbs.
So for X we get -0.9 angstrom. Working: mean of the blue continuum 33.6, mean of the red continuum 33.3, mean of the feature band 35.2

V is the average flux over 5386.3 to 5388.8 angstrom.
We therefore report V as 35.5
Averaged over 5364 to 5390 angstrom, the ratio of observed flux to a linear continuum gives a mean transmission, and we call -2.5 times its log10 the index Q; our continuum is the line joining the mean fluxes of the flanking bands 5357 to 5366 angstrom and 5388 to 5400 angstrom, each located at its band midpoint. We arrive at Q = 0.03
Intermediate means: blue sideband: 36.8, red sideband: 34.4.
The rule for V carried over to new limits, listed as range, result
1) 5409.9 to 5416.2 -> 35.1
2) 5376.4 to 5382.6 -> 33.9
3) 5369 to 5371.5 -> 32.5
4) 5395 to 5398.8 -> 36.3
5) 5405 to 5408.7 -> 32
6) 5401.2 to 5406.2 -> 33.3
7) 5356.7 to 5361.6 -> 36.8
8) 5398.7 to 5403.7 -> 33.7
